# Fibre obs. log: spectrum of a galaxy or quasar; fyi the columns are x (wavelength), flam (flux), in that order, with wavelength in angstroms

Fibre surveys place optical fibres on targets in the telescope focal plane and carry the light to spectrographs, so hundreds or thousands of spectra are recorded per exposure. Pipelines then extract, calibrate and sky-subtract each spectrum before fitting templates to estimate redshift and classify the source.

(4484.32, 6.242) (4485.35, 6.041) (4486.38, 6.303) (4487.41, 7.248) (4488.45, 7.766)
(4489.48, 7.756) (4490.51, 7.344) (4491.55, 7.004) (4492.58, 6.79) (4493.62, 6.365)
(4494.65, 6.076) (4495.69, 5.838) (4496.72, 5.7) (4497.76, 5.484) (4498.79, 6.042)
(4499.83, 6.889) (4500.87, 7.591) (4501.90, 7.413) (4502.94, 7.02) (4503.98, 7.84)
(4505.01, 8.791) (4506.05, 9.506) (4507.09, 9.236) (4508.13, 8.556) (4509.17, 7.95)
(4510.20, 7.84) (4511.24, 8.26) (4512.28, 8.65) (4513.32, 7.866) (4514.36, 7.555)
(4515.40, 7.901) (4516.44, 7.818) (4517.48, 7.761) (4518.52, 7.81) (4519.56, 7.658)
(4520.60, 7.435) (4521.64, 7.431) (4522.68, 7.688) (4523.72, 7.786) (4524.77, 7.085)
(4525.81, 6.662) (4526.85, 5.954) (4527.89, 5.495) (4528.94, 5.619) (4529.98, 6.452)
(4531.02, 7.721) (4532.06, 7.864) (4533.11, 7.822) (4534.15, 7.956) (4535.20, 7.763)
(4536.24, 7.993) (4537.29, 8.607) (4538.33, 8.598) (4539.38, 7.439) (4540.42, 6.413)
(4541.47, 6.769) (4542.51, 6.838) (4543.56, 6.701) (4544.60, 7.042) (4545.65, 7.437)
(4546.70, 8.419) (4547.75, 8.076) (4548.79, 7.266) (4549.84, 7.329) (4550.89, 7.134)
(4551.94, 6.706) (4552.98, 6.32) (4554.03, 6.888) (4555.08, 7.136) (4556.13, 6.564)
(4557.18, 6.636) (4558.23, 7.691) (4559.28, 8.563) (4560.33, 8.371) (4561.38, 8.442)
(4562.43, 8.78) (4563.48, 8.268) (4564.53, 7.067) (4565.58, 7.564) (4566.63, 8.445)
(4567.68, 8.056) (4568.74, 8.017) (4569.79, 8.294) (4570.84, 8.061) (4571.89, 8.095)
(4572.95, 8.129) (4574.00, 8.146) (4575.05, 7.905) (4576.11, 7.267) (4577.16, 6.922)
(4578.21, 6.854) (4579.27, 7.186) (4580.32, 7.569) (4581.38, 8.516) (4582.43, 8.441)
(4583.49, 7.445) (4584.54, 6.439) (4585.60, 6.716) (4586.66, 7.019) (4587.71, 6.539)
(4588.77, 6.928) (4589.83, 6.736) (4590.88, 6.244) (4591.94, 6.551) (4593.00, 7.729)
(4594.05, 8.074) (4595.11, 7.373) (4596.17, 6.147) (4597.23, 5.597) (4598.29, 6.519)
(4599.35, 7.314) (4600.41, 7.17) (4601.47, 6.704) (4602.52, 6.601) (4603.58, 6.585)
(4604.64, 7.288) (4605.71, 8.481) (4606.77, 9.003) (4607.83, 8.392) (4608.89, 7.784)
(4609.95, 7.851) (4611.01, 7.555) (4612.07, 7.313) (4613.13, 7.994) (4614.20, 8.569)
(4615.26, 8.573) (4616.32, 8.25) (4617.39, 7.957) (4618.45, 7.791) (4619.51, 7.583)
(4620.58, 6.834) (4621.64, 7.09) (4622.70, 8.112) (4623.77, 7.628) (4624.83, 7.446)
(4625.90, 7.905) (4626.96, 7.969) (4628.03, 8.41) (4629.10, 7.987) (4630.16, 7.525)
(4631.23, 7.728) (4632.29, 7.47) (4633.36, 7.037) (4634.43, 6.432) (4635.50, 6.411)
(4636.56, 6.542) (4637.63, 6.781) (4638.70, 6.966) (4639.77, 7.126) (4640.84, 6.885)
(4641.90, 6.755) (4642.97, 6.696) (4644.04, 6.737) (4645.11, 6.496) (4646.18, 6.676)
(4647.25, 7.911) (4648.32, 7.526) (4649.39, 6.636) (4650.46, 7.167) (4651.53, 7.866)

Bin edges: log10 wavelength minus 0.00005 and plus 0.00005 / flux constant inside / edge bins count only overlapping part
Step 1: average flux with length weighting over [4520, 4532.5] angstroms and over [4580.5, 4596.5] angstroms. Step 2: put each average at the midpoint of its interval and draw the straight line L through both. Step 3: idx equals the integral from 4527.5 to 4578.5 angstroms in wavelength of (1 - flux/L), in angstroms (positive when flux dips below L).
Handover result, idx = -3.6 angstroms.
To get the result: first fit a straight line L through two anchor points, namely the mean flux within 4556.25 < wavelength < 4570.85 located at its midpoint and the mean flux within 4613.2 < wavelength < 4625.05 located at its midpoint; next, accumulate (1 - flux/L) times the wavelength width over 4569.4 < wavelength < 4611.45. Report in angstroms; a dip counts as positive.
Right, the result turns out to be 2.9 angstroms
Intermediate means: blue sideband 7.98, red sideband 7.82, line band 7.35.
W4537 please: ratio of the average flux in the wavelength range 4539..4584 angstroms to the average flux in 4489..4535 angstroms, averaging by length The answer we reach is 1.03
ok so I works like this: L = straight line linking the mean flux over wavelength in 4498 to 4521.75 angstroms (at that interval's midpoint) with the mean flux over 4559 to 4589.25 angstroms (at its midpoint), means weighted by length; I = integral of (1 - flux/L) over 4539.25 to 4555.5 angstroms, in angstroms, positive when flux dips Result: 1.4 angstroms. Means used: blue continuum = 7.84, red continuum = 7.72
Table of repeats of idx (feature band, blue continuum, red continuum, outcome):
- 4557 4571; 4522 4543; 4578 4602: -1.82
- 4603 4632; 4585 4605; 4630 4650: -3.96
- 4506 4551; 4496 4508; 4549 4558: -2.59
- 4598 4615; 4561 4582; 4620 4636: 0.04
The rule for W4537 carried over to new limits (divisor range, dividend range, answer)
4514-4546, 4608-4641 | 1.03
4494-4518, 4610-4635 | 1.02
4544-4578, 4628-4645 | 0.92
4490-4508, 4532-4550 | 1.06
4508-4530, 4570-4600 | 0.98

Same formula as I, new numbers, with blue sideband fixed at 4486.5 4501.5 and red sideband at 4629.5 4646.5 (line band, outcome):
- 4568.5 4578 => -1.42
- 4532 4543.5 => -1.41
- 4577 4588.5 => -0.70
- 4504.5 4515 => -2.64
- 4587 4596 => -0.19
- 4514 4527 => -1.40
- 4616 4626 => -1.10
